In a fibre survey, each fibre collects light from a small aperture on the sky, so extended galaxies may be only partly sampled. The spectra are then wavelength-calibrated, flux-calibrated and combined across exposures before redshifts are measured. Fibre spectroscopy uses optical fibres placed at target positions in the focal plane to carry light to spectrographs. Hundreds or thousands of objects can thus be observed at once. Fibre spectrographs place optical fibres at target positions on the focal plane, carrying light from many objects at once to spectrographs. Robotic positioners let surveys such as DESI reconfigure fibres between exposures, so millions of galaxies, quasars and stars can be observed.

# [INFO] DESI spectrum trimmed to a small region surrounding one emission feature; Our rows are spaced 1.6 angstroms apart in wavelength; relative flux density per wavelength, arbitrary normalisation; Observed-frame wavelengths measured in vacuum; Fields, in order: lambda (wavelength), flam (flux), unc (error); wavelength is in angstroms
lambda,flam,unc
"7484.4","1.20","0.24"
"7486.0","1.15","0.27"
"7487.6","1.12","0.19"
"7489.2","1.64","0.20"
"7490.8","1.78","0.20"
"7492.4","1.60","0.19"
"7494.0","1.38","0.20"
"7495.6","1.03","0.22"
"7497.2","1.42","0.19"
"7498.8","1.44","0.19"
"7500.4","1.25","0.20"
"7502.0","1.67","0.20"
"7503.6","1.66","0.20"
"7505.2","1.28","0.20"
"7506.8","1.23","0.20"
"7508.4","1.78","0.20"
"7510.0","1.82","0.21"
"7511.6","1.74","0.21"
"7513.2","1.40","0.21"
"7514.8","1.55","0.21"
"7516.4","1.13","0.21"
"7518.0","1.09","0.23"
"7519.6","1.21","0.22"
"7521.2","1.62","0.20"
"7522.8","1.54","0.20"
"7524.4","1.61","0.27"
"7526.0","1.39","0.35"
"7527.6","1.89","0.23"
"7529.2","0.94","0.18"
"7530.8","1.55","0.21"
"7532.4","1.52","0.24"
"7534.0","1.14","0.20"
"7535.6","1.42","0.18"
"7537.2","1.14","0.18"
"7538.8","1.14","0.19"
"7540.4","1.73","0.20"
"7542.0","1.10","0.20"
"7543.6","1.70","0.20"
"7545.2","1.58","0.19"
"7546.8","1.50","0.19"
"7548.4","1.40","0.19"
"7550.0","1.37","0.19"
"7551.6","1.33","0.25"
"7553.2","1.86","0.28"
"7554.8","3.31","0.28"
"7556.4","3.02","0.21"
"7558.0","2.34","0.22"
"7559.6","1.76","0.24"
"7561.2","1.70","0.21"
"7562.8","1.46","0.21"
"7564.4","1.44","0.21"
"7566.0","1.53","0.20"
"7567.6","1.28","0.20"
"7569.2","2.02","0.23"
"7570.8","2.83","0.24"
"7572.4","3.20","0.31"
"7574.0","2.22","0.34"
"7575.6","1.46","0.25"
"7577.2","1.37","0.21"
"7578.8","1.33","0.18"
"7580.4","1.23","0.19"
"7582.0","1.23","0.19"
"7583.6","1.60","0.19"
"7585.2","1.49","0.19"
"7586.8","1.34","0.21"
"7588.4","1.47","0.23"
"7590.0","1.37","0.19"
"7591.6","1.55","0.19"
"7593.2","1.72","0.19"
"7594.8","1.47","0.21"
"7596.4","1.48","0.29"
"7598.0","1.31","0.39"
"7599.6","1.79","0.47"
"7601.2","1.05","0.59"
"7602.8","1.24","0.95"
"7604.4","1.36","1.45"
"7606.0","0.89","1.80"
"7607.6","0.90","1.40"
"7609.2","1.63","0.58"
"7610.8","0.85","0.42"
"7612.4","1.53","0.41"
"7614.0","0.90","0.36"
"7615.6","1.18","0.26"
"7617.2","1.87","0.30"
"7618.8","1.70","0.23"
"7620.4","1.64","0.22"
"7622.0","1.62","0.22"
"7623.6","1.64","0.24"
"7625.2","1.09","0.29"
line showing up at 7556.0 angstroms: [S II] 6716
